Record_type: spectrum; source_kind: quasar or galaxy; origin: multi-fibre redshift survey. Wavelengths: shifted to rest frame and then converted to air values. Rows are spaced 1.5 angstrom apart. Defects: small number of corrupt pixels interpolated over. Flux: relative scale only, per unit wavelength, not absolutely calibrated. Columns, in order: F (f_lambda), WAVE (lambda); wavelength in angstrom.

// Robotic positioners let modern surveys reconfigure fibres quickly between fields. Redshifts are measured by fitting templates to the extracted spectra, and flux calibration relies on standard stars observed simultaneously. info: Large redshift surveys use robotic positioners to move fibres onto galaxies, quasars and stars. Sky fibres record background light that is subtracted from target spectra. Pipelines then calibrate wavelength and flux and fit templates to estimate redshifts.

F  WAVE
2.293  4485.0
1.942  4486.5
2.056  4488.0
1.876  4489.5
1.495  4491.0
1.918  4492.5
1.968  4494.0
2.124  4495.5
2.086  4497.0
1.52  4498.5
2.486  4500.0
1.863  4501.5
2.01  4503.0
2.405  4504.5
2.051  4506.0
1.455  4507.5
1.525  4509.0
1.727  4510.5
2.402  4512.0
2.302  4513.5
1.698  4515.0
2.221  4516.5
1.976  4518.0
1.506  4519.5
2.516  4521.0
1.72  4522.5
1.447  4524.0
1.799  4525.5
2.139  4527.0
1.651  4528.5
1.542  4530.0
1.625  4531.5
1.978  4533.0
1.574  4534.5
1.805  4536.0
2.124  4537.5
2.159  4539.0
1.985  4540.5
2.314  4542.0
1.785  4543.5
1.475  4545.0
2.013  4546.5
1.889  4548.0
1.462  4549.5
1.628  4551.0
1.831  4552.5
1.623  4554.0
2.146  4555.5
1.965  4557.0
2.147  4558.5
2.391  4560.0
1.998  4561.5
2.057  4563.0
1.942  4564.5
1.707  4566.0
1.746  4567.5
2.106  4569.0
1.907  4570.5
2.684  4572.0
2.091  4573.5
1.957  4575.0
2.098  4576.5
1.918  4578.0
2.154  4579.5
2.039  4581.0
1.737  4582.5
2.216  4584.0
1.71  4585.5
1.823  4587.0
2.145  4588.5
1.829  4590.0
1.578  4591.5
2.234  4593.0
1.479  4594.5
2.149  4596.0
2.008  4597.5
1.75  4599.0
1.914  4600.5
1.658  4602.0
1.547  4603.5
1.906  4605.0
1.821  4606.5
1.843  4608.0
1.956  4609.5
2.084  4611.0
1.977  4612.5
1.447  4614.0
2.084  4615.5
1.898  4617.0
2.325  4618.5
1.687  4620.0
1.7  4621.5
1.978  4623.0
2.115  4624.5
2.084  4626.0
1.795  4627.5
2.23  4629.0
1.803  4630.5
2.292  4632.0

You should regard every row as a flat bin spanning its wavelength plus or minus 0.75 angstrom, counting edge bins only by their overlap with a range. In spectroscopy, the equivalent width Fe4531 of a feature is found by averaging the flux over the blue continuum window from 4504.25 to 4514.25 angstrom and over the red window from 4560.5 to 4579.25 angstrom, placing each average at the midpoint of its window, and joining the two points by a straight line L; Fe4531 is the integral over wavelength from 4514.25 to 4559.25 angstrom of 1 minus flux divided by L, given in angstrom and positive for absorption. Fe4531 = 3.0 angstrom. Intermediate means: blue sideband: 1.96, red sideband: 2.03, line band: 1.86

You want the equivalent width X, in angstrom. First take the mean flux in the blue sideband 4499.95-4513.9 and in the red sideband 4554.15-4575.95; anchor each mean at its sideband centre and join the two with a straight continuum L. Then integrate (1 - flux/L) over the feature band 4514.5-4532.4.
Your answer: 1.6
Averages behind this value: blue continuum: 1.99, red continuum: 2.05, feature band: 1.82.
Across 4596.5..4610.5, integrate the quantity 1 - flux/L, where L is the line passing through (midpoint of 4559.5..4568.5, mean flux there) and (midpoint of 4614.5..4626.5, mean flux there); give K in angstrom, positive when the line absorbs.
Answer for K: 1.0 angstrom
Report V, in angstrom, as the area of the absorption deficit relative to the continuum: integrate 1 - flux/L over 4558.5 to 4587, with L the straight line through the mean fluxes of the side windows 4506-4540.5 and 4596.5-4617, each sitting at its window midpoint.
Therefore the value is -2.5 angstrom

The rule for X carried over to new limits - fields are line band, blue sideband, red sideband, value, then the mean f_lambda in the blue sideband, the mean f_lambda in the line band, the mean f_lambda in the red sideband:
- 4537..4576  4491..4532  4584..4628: -1.4 angstrom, 1.91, 1.97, 1.89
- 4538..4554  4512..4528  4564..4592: 0.9 angstrom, 1.95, 1.85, 1.97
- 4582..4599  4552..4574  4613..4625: 0.6 angstrom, 2.02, 1.9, 1.9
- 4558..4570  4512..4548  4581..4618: -0.8 angstrom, 1.9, 2.01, 1.87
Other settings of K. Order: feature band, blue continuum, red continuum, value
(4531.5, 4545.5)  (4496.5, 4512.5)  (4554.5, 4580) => 0.7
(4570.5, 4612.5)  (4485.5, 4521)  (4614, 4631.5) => 0.4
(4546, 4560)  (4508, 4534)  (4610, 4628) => 0.0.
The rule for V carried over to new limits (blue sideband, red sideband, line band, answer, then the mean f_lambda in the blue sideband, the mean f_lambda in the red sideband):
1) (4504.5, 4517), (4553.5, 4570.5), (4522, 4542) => 1.3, 1.95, 1.99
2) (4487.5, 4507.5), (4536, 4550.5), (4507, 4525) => 0.6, 1.97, 1.9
